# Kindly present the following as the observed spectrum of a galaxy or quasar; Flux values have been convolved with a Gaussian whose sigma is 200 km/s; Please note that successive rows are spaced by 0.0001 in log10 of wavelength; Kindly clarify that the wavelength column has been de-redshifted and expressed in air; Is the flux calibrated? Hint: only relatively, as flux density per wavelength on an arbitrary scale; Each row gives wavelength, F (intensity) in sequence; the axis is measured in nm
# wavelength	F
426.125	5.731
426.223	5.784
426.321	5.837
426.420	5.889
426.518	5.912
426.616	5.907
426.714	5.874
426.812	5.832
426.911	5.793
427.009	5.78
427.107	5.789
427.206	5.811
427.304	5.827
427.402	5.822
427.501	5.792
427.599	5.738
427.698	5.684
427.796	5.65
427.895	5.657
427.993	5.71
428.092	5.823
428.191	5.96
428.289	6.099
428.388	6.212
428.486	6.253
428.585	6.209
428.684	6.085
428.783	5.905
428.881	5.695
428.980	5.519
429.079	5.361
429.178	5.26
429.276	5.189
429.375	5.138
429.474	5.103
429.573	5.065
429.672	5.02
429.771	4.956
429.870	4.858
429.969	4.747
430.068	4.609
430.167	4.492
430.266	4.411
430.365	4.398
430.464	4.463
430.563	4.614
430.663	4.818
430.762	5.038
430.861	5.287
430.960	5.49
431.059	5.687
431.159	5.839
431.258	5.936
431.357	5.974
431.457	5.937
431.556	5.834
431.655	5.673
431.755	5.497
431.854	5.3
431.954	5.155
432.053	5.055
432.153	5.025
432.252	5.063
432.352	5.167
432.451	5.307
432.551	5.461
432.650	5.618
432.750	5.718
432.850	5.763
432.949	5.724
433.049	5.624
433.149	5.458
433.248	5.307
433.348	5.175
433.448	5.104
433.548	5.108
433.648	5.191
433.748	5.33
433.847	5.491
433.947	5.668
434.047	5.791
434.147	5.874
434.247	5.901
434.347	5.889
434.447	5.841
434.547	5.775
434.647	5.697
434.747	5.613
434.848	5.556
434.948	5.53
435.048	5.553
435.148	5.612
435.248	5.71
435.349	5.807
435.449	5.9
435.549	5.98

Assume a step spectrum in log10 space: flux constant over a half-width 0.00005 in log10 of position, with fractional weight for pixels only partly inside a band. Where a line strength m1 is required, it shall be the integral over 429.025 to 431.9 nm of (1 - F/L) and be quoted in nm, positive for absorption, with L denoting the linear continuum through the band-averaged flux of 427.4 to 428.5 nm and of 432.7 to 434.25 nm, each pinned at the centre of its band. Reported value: 0.26 nm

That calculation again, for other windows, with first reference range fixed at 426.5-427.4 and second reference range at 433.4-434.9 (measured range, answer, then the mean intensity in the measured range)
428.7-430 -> 0.12 nm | 5.25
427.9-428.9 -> -0.03 nm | 5.99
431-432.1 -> 0.01 nm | 5.63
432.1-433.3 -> 0.04 nm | 5.44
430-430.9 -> 0.16 nm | 4.68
